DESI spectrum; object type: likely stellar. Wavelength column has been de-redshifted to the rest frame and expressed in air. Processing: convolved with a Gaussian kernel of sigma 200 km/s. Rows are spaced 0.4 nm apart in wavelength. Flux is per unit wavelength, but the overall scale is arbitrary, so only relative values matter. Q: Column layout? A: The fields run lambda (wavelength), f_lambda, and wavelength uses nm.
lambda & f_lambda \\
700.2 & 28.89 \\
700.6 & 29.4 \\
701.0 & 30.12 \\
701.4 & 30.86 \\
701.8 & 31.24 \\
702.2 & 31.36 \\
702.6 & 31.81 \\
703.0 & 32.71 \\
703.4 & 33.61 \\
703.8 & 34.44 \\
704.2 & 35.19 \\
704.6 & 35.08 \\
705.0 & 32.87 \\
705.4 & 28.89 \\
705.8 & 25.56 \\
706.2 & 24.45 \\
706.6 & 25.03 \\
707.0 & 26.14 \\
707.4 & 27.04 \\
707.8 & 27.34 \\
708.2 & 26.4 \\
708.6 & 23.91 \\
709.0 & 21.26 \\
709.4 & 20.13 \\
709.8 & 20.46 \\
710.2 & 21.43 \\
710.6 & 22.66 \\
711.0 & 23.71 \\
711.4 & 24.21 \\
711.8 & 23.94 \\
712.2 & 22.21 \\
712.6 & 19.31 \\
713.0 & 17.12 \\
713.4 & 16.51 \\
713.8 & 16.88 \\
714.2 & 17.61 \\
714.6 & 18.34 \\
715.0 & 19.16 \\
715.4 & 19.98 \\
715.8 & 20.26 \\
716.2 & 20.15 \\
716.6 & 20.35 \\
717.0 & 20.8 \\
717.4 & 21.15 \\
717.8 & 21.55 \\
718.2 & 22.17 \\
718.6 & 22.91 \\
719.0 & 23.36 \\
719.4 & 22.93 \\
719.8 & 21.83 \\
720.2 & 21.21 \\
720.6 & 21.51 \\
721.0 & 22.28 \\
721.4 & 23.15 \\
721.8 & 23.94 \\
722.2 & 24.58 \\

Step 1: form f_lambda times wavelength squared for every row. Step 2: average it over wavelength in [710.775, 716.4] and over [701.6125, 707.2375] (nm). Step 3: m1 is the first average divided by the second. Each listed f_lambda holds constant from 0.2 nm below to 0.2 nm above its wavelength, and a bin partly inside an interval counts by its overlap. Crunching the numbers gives 0.67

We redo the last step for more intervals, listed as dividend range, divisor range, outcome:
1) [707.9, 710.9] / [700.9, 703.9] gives 0.72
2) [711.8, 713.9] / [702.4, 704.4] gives 0.58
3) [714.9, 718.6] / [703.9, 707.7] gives 0.74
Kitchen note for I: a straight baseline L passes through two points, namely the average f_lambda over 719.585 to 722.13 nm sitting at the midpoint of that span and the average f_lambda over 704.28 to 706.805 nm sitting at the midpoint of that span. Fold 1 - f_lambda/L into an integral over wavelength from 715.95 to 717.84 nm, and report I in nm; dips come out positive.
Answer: 0.27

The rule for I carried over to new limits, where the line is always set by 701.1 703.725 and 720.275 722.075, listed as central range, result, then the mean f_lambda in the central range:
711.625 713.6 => 0.528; 19.8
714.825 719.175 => 0.640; 21.1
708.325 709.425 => 0.246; 22.3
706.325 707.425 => 0.146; 25.8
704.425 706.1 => 0.024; 30.2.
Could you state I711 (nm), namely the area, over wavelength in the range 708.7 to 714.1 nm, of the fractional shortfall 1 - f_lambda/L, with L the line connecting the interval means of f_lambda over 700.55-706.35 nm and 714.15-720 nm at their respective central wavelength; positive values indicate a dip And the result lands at 0.96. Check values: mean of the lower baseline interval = 31.3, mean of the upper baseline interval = 20.9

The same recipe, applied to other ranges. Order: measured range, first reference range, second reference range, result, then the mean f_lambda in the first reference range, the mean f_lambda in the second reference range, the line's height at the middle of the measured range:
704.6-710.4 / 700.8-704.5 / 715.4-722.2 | 0.78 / 32.4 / 21.9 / 29.3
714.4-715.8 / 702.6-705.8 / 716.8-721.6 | 0.32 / 32.7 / 22.1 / 25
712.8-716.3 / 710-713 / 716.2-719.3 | 0.56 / 22.1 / 21.7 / 21.9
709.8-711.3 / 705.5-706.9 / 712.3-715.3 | -0.09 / 25.4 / 18.1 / 21.2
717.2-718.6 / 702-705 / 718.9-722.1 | 0.14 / 33.4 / 22.6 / 24.2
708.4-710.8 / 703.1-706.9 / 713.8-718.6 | 0.42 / 30.5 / 20.1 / 26.2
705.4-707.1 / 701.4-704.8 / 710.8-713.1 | 0.20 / 33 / 22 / 29.1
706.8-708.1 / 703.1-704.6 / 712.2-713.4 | 0.06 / 34.4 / 18.6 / 28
